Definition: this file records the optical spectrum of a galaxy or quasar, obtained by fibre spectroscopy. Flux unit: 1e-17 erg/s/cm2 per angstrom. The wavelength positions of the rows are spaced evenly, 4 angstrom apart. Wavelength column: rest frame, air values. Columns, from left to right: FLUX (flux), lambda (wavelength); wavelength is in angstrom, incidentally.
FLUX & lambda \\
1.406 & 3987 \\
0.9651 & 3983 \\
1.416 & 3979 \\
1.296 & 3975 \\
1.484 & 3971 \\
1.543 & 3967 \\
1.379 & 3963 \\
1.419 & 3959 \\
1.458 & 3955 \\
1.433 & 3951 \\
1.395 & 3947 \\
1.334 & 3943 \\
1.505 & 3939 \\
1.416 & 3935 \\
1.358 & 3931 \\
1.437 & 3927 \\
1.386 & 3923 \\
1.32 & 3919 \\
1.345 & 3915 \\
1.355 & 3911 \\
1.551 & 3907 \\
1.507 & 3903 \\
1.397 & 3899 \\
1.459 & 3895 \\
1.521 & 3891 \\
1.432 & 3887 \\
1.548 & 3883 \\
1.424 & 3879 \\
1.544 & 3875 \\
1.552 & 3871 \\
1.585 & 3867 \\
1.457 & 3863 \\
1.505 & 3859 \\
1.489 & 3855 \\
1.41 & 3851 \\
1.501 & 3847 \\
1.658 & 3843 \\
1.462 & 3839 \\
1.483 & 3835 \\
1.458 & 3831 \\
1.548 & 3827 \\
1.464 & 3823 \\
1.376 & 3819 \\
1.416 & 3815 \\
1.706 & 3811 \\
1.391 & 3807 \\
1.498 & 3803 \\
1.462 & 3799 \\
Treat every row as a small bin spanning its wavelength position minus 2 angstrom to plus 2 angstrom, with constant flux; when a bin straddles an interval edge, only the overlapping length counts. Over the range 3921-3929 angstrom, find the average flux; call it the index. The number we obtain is 1.41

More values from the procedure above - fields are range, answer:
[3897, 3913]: 1.45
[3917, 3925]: 1.35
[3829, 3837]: 1.47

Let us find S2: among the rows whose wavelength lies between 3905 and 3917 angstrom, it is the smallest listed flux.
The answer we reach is 1.345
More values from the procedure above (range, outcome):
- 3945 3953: 1.395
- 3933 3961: 1.334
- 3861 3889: 1.424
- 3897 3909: 1.397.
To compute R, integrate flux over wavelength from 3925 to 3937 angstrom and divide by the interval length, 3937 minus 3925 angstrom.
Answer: 1.4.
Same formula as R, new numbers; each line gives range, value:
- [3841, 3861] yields 1.51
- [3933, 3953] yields 1.42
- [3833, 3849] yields 1.53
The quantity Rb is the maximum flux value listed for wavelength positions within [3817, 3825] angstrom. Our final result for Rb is 1.464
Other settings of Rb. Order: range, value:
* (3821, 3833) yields 1.548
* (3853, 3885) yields 1.585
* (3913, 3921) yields 1.345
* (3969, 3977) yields 1.484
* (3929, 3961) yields 1.505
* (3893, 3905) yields 1.507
